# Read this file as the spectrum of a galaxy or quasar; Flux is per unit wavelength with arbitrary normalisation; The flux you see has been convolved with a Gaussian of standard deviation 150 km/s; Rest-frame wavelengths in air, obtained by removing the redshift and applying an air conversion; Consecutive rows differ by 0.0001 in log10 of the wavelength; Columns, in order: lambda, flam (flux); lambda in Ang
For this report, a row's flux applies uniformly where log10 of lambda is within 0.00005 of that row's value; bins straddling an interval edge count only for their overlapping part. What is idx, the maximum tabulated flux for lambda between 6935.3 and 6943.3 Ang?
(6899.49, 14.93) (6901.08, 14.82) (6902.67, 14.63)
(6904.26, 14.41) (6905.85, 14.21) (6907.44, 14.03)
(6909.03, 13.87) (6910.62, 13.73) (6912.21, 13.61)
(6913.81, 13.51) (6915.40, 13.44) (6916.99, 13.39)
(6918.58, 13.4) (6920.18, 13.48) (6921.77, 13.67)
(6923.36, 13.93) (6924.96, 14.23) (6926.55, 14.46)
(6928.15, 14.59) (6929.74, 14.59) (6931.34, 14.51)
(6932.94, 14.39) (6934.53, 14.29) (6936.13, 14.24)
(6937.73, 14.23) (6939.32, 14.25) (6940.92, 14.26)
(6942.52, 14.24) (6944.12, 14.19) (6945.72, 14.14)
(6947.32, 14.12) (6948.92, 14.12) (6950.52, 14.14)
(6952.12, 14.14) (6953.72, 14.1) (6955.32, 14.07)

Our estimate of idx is 14.26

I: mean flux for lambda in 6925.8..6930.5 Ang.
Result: 14.5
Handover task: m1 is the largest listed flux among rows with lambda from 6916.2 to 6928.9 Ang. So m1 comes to 14.59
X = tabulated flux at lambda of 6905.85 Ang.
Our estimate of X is 14.21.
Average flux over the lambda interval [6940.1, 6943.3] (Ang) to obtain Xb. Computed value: 14.2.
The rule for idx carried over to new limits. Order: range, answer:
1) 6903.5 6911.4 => 14.41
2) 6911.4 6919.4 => 13.61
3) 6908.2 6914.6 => 13.87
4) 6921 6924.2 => 13.93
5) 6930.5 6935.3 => 14.51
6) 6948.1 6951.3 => 14.14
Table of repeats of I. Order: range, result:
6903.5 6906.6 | 14.3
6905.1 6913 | 13.9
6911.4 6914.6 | 13.5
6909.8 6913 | 13.7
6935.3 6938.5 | 14.2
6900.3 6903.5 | 14.7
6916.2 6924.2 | 13.6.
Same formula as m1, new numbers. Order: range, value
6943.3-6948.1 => 14.19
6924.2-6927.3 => 14.46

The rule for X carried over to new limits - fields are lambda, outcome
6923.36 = 13.93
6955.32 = 14.07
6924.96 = 14.23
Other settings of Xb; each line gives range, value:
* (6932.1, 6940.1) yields 14.3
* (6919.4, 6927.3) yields 14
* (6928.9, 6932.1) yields 14.6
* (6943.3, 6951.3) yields 14.1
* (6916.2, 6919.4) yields 13.4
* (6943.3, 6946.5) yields 14.2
